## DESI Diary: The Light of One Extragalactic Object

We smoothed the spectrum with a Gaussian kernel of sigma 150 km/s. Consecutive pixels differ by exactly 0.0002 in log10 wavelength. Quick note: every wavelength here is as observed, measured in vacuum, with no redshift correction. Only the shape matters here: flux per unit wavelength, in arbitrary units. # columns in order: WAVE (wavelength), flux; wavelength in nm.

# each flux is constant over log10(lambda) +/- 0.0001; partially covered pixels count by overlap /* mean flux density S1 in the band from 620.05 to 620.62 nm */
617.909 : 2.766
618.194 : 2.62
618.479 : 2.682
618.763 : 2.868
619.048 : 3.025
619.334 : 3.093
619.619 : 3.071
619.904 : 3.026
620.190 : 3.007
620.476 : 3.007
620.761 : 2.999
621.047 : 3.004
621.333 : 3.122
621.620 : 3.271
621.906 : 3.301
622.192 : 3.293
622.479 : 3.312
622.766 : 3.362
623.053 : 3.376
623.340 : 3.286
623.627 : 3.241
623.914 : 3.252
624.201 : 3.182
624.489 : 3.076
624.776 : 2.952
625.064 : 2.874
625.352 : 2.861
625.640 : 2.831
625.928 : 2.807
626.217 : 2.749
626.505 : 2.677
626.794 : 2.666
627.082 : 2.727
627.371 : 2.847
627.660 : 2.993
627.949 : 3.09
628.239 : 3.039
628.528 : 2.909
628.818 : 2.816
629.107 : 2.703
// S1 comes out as 3.01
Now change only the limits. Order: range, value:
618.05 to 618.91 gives 2.73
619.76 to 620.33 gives 3.02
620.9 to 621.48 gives 3.06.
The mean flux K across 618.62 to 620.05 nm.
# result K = 3.02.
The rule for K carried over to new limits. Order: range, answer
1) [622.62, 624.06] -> 3.3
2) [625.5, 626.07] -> 2.82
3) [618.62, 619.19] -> 2.95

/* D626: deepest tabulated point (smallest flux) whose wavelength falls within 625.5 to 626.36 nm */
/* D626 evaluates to 2.749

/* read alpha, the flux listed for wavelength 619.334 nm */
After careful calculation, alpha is 3.093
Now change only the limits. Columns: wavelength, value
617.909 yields 2.766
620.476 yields 3.007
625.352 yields 2.861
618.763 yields 2.868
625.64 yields 2.831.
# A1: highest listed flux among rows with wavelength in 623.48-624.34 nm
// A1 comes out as 3.252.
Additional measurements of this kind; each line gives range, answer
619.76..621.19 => 3.026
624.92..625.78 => 2.874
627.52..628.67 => 3.09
